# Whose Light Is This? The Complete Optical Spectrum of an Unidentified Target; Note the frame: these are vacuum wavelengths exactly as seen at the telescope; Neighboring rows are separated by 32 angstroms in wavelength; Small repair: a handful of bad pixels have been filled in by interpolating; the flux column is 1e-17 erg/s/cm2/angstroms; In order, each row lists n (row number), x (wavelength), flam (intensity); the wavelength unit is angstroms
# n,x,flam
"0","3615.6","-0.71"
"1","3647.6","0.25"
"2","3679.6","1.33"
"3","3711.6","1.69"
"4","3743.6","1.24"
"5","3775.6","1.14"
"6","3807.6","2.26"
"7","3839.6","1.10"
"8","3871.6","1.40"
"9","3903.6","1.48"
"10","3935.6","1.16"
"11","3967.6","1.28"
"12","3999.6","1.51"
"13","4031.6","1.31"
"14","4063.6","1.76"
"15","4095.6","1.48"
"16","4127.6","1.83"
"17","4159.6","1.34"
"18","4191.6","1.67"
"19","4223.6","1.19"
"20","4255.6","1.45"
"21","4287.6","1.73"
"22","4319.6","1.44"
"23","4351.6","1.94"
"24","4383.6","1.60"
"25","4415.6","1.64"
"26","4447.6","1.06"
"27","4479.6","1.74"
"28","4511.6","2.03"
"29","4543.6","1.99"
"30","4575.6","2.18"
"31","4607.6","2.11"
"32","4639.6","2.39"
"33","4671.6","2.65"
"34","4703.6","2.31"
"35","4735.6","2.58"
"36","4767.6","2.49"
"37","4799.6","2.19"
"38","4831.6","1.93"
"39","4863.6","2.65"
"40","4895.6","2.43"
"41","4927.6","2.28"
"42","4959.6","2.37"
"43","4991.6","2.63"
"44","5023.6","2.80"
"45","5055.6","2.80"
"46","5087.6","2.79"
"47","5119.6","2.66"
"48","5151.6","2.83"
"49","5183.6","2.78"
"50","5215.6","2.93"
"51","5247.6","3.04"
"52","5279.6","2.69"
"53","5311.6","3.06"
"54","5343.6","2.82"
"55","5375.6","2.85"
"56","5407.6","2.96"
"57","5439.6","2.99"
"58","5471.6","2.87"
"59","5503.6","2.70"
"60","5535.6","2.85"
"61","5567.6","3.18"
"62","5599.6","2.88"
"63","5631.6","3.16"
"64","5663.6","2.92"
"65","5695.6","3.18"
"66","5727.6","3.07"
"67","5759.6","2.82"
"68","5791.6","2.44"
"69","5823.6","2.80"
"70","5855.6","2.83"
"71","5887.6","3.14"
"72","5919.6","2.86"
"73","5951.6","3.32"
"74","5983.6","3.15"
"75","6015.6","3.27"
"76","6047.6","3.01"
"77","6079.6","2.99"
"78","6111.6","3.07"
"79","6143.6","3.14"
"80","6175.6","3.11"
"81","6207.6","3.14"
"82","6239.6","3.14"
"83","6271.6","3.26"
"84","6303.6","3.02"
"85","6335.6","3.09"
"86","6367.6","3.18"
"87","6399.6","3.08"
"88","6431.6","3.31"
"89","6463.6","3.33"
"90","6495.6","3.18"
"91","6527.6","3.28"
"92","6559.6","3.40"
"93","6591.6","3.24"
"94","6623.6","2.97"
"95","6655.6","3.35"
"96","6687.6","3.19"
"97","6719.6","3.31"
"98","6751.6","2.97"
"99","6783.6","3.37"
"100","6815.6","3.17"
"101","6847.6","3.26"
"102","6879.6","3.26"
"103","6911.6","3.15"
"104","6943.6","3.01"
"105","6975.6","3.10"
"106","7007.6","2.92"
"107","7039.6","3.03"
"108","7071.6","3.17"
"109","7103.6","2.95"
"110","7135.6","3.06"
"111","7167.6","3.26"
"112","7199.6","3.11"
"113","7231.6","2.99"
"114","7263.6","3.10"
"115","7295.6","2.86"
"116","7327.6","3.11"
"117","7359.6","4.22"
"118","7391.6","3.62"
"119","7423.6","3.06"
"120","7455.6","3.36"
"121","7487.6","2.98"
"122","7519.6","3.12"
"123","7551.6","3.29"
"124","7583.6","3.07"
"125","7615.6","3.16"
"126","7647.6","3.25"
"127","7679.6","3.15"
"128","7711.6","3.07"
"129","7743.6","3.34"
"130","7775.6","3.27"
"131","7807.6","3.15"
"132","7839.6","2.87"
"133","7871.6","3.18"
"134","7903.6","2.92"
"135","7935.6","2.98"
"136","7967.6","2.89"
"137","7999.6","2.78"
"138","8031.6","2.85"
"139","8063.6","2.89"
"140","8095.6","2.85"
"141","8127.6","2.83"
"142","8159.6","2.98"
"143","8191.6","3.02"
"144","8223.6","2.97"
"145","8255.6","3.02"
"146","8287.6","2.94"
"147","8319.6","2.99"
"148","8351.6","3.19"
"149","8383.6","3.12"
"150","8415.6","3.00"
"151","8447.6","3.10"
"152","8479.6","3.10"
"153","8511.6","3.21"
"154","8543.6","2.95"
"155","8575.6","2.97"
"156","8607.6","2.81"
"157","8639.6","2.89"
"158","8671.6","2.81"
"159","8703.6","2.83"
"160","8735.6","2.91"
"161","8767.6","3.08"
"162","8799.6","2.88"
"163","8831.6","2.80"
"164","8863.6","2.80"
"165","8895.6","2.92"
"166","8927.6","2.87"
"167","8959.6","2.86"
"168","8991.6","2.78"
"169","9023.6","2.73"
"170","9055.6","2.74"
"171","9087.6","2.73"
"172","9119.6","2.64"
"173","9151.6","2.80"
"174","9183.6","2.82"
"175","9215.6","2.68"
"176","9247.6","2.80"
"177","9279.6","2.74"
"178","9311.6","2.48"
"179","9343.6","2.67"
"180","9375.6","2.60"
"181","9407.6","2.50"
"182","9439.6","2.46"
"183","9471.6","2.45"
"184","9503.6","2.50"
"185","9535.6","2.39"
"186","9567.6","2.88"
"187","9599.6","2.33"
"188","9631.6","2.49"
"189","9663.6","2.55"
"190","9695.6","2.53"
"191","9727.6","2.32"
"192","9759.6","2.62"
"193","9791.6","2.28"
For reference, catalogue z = 0.12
